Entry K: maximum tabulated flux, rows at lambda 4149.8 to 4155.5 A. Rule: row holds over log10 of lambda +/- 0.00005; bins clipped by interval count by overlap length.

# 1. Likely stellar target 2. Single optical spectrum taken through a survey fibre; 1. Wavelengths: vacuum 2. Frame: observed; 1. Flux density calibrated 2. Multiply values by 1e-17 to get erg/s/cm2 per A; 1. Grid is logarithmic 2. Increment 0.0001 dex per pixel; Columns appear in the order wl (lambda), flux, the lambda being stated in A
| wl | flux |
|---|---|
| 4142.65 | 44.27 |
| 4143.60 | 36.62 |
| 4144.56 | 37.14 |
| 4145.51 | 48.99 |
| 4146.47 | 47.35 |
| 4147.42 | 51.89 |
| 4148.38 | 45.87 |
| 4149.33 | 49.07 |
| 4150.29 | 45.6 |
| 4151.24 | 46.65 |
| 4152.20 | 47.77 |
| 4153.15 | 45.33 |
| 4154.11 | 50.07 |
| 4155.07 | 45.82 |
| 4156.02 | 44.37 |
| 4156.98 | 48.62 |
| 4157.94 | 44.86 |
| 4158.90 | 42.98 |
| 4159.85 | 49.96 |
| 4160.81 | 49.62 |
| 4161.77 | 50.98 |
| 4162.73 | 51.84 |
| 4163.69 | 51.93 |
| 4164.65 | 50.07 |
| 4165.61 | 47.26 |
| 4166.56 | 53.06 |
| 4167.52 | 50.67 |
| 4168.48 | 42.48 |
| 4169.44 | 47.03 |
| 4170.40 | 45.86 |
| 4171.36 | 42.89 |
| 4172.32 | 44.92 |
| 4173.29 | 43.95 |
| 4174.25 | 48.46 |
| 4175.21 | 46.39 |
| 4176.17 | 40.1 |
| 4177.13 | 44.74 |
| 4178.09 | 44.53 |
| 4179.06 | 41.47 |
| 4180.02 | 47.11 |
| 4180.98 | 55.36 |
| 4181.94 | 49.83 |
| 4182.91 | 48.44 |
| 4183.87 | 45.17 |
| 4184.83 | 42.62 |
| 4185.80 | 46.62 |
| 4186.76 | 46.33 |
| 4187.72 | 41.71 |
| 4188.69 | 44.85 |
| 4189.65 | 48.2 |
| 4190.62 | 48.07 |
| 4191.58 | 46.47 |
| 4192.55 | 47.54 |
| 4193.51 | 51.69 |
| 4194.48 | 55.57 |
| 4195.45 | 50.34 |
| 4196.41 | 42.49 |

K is 50.07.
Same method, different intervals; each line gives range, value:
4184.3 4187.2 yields 46.62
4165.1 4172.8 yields 53.06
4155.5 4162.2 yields 50.98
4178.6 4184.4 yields 55.36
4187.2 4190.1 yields 48.2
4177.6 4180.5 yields 47.11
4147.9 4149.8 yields 49.07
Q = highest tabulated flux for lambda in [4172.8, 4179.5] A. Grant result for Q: 48.46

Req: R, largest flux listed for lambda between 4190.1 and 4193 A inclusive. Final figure 48.07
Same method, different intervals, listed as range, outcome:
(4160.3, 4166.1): 51.93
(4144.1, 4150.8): 51.89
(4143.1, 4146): 48.99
